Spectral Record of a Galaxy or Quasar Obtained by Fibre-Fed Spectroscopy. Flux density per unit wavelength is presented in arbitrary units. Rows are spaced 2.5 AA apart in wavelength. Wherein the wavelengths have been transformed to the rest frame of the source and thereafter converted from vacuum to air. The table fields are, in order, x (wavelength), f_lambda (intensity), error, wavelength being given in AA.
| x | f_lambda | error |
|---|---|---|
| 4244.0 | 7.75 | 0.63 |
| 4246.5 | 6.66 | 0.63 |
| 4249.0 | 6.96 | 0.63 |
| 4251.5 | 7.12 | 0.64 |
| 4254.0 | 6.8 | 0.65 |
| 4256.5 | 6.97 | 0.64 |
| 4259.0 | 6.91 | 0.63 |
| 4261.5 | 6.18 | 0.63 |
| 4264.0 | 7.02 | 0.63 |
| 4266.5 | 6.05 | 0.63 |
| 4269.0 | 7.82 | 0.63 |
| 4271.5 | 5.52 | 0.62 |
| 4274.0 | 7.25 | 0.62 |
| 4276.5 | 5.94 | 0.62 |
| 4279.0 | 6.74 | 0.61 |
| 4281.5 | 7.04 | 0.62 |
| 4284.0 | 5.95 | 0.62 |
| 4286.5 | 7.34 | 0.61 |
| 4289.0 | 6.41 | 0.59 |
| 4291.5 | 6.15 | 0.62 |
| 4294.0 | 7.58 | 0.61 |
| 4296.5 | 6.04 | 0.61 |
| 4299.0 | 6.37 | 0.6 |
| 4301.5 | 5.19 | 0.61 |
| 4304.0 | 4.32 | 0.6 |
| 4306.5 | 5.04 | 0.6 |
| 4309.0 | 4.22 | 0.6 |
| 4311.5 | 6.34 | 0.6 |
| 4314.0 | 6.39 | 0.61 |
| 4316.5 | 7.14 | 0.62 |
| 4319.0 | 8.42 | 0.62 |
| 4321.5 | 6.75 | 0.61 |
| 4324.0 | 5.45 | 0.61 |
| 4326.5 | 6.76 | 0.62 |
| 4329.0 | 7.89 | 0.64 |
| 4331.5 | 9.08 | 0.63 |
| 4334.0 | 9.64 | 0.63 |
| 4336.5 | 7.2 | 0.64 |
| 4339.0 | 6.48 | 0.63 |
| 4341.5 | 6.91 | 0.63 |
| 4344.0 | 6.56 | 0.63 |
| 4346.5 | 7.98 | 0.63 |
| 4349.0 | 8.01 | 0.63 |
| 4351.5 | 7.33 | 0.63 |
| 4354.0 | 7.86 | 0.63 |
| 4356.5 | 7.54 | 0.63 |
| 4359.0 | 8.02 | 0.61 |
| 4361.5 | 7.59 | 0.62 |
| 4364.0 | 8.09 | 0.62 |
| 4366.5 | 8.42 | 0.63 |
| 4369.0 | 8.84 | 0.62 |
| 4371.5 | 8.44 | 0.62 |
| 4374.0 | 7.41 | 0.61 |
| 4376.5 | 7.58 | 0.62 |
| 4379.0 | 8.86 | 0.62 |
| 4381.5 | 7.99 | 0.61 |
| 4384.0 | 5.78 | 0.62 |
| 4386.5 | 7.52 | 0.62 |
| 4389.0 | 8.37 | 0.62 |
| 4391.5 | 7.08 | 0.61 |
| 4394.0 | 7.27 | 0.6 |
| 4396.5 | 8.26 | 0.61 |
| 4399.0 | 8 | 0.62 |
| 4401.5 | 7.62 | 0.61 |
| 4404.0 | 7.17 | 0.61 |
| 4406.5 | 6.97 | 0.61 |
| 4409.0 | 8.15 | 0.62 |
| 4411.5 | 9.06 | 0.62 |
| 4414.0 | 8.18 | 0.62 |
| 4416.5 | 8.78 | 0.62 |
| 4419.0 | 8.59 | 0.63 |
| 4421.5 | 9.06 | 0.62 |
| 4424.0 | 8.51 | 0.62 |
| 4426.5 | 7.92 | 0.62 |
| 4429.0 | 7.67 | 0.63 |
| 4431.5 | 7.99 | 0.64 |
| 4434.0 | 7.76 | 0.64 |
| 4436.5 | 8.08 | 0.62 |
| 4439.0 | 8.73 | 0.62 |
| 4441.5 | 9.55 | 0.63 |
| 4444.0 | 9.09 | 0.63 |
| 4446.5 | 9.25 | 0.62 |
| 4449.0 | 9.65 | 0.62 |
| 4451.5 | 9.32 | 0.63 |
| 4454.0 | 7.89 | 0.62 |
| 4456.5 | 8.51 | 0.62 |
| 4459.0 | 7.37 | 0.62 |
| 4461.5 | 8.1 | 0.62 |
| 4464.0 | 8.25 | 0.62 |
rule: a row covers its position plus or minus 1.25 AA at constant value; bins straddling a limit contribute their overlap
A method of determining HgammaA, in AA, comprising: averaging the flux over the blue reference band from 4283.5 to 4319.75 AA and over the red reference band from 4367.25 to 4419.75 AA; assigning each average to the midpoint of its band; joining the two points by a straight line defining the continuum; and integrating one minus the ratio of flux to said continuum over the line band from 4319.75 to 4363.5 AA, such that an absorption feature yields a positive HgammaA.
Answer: -3.6 AA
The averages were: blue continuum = 6.17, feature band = 7.49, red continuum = 7.9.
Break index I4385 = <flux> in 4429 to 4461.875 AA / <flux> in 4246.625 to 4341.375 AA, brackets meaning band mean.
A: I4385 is 1.28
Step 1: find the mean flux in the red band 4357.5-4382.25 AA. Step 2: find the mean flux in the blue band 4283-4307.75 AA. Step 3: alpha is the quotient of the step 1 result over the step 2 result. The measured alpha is 1.3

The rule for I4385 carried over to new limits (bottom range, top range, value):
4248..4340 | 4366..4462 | 1.23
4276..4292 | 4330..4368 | 1.19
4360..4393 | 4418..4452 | 1.10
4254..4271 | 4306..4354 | 1.05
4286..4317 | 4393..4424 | 1.36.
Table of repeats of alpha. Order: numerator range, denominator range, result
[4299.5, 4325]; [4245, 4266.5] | 0.87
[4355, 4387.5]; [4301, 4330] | 1.27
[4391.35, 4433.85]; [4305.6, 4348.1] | 1.15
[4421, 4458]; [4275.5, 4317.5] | 1.40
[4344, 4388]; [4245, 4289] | 1.16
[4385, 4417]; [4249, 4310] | 1.23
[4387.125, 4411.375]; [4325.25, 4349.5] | 1.01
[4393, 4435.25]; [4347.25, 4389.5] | 1.03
